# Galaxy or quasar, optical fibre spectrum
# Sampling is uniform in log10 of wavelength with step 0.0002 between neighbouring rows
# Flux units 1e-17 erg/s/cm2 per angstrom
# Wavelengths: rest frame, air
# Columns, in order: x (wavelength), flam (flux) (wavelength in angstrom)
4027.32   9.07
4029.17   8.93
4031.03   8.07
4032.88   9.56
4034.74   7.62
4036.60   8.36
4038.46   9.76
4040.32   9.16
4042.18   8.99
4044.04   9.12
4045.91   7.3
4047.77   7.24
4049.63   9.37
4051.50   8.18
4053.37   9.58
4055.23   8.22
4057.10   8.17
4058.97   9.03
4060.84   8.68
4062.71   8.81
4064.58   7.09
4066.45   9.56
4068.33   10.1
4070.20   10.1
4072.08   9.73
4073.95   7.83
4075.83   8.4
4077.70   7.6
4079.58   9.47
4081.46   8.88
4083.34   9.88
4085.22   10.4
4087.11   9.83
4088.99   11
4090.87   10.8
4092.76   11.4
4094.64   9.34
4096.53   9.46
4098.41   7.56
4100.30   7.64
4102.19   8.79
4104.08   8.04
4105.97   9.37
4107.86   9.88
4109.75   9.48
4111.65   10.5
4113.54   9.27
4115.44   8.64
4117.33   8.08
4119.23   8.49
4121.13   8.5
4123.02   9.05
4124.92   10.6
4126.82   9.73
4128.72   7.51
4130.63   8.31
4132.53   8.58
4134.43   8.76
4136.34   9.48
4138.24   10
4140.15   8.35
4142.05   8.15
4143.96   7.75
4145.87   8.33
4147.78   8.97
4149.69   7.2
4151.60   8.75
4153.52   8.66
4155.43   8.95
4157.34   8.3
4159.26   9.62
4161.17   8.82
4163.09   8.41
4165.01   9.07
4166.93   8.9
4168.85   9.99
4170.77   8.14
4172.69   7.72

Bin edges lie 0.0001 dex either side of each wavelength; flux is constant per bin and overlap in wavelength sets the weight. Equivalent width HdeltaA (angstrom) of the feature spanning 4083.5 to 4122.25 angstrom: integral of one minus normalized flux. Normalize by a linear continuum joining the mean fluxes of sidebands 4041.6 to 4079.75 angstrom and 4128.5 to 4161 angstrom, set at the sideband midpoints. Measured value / -3.1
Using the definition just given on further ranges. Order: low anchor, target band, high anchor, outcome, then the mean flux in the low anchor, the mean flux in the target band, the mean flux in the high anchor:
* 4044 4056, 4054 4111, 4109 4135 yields -3.4 angstrom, 8.38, 9.16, 8.96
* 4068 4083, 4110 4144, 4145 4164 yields -0.7 angstrom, 9.01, 8.92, 8.6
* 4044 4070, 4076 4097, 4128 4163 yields -2.8 angstrom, 8.63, 9.78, 8.58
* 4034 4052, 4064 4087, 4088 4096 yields 1.7 angstrom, 8.53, 9.14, 10.6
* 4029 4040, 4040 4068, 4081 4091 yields 2.0 angstrom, 8.73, 8.59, 10.1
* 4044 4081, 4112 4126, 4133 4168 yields -0.5 angstrom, 8.67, 9.02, 8.69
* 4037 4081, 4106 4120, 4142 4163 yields -1.0 angstrom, 8.76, 9.21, 8.51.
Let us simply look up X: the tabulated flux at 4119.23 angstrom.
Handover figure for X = 8.49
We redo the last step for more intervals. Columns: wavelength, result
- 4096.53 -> 9.46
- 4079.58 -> 9.47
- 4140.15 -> 8.35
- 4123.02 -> 9.05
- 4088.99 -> 11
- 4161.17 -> 8.82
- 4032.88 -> 9.56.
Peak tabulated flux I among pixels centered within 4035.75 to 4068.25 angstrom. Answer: 9.76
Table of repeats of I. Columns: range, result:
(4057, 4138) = 11.4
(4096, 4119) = 10.5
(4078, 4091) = 11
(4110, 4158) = 10.6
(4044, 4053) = 9.37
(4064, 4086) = 10.4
